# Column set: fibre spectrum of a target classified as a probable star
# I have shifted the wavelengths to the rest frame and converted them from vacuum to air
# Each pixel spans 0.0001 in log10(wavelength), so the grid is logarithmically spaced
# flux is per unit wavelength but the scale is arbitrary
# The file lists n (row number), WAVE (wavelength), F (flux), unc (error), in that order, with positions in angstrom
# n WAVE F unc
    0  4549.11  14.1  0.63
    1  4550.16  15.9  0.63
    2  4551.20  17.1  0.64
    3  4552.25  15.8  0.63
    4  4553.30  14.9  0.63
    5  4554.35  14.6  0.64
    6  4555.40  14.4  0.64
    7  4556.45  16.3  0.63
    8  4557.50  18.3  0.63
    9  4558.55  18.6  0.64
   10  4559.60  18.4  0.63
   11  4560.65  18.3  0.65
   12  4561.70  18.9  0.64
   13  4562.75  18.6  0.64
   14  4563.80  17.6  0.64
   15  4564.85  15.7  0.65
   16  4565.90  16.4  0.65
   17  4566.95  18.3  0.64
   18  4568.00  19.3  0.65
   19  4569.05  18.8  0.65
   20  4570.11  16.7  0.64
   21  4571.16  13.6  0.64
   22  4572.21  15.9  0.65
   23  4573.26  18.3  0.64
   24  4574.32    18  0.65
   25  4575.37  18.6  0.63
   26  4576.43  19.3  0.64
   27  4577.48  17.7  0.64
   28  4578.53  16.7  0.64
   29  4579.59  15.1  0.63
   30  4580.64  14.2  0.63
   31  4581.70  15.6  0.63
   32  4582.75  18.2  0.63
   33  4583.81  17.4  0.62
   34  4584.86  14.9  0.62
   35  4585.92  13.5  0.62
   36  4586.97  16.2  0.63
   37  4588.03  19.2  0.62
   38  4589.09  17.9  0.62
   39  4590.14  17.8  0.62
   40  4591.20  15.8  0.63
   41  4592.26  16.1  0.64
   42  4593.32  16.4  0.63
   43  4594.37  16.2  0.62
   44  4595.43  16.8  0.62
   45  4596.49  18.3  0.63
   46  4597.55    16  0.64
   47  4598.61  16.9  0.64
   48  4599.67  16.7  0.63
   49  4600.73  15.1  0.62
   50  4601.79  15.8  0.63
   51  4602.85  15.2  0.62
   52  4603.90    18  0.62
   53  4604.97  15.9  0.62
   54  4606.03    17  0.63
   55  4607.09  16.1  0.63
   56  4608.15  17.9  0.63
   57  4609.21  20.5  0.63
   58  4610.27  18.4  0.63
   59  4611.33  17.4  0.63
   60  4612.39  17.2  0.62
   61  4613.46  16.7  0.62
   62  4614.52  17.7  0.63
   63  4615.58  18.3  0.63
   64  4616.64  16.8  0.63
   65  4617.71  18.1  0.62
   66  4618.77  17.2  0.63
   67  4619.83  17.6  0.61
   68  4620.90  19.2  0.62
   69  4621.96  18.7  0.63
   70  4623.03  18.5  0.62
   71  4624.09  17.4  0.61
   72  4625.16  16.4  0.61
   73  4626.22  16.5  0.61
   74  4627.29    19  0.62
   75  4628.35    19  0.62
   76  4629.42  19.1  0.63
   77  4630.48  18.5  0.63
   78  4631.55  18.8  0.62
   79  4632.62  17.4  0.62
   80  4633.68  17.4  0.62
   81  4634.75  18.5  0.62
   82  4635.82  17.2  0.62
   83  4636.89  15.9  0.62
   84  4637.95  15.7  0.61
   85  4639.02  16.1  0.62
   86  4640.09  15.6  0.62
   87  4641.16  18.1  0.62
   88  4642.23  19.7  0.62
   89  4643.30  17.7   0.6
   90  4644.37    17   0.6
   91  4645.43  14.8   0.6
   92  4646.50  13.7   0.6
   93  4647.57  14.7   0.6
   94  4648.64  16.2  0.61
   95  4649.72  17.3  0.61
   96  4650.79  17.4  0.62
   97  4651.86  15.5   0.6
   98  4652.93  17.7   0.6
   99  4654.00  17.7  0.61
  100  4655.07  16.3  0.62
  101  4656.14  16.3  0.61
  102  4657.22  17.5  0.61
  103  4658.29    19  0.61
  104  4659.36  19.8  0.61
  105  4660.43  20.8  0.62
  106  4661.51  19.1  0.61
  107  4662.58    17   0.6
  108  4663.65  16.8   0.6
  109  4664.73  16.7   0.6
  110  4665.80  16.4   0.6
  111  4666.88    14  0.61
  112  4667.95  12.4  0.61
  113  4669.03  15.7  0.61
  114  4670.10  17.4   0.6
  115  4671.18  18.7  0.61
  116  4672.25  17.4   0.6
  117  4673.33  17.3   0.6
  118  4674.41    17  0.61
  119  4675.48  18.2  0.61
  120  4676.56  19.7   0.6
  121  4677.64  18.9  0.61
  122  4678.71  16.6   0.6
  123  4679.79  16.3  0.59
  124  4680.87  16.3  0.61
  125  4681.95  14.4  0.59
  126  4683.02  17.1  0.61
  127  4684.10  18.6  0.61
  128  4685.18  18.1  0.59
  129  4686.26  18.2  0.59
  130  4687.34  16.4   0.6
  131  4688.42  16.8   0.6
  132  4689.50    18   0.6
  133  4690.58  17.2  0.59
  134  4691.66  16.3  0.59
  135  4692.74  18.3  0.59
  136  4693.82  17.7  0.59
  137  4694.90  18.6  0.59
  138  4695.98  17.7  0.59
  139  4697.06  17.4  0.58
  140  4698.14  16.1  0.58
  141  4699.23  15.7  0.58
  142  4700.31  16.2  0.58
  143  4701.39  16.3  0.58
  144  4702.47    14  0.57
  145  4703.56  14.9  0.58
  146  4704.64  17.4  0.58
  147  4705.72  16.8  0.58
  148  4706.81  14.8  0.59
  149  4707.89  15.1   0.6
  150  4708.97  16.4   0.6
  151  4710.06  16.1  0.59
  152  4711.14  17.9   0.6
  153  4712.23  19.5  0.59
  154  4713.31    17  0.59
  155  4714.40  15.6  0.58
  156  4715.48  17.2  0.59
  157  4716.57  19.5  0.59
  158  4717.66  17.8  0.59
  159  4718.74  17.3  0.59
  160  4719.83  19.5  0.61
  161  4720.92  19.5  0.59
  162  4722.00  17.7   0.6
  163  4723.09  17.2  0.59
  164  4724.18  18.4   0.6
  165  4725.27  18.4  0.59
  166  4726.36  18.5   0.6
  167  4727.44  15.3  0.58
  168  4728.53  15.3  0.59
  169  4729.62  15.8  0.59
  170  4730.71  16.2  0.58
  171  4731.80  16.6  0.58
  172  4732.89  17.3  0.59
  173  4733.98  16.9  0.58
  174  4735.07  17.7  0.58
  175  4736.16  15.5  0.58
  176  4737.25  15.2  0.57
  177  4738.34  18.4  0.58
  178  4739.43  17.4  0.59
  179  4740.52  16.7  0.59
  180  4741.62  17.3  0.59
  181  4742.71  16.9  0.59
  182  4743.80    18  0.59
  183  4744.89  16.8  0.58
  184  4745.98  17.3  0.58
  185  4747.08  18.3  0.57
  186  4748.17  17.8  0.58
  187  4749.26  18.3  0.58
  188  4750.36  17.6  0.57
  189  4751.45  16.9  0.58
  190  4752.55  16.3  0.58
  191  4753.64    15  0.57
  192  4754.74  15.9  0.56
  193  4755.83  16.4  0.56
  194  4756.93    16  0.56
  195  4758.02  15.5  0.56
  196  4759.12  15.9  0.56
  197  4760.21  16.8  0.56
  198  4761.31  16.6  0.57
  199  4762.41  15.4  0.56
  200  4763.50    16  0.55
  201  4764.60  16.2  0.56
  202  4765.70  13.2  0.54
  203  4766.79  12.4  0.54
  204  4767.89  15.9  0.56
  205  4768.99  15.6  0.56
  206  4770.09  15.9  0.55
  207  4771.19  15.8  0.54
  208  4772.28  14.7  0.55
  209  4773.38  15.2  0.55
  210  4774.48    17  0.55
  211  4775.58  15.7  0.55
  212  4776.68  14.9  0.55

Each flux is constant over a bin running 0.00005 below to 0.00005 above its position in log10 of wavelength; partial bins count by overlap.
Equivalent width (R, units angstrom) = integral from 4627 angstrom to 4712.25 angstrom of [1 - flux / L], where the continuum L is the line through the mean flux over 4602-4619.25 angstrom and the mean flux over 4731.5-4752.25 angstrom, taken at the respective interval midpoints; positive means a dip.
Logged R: 1.2 angstrom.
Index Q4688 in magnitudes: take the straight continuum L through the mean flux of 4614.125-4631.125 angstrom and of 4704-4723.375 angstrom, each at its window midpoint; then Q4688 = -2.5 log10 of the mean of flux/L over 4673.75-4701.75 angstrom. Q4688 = 0.02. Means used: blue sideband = 18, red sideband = 17.3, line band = 17.2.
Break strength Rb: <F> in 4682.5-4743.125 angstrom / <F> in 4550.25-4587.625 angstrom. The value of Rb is 1.01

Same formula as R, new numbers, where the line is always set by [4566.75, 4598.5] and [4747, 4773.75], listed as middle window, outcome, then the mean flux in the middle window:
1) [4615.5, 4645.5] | -1.8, 17.6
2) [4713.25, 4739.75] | -1.8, 17.2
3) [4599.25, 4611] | -0.2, 17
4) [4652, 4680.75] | -1.5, 17.3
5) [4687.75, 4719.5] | -1.3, 16.9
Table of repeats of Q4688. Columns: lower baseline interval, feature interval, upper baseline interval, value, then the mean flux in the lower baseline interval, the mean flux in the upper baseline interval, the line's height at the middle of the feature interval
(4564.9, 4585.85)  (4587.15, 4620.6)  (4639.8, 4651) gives -0.02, 16.9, 16.6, 16.8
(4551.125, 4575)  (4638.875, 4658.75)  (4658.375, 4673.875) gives 0.03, 17.1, 17.2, 17.1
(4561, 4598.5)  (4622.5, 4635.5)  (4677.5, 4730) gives -0.06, 17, 17.1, 17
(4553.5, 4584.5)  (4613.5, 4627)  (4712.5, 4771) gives -0.04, 17.1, 16.8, 17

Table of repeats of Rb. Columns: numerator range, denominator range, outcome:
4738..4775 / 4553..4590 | 0.96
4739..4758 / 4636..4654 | 1.03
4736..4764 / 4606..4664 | 0.96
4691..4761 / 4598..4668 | 0.98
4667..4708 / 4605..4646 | 0.96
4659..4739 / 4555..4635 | 0.99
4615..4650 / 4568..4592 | 1.03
